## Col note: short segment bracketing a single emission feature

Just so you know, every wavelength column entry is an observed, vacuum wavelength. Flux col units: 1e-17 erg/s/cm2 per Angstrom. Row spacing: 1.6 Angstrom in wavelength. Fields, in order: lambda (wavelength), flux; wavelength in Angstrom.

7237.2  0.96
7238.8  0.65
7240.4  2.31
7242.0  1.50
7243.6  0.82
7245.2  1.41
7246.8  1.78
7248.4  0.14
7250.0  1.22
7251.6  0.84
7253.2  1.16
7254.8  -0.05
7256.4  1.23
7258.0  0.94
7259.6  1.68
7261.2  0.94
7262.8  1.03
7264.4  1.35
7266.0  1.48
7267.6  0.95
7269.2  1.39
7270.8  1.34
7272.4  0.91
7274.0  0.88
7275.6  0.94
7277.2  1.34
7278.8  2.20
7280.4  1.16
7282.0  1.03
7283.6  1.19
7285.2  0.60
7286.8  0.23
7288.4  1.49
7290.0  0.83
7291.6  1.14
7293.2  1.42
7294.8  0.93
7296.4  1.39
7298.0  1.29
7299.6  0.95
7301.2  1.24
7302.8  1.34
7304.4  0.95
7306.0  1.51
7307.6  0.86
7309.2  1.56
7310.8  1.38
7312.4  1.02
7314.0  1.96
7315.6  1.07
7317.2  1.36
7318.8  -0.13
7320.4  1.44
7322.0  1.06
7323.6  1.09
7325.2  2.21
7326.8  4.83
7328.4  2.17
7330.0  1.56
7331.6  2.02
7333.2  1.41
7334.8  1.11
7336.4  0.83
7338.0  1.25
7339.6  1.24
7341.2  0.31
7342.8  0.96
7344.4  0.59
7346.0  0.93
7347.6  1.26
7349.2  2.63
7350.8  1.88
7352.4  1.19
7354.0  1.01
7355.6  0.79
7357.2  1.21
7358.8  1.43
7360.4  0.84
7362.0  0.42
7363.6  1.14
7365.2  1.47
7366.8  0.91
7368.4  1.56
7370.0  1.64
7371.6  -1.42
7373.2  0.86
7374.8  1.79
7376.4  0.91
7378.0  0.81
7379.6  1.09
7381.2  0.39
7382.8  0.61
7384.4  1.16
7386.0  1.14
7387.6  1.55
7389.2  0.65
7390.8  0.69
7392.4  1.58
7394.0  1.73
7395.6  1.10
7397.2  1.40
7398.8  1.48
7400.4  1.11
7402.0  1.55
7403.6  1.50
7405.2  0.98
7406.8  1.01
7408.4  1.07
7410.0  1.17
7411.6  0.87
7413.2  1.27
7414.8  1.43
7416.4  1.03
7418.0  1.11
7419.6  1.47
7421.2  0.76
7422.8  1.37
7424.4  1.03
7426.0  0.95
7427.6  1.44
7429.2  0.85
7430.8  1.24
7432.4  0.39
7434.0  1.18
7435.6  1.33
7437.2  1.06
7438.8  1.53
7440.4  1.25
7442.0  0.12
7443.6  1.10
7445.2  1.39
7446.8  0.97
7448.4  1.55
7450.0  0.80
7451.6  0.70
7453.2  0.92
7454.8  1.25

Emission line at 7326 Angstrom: H-alpha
